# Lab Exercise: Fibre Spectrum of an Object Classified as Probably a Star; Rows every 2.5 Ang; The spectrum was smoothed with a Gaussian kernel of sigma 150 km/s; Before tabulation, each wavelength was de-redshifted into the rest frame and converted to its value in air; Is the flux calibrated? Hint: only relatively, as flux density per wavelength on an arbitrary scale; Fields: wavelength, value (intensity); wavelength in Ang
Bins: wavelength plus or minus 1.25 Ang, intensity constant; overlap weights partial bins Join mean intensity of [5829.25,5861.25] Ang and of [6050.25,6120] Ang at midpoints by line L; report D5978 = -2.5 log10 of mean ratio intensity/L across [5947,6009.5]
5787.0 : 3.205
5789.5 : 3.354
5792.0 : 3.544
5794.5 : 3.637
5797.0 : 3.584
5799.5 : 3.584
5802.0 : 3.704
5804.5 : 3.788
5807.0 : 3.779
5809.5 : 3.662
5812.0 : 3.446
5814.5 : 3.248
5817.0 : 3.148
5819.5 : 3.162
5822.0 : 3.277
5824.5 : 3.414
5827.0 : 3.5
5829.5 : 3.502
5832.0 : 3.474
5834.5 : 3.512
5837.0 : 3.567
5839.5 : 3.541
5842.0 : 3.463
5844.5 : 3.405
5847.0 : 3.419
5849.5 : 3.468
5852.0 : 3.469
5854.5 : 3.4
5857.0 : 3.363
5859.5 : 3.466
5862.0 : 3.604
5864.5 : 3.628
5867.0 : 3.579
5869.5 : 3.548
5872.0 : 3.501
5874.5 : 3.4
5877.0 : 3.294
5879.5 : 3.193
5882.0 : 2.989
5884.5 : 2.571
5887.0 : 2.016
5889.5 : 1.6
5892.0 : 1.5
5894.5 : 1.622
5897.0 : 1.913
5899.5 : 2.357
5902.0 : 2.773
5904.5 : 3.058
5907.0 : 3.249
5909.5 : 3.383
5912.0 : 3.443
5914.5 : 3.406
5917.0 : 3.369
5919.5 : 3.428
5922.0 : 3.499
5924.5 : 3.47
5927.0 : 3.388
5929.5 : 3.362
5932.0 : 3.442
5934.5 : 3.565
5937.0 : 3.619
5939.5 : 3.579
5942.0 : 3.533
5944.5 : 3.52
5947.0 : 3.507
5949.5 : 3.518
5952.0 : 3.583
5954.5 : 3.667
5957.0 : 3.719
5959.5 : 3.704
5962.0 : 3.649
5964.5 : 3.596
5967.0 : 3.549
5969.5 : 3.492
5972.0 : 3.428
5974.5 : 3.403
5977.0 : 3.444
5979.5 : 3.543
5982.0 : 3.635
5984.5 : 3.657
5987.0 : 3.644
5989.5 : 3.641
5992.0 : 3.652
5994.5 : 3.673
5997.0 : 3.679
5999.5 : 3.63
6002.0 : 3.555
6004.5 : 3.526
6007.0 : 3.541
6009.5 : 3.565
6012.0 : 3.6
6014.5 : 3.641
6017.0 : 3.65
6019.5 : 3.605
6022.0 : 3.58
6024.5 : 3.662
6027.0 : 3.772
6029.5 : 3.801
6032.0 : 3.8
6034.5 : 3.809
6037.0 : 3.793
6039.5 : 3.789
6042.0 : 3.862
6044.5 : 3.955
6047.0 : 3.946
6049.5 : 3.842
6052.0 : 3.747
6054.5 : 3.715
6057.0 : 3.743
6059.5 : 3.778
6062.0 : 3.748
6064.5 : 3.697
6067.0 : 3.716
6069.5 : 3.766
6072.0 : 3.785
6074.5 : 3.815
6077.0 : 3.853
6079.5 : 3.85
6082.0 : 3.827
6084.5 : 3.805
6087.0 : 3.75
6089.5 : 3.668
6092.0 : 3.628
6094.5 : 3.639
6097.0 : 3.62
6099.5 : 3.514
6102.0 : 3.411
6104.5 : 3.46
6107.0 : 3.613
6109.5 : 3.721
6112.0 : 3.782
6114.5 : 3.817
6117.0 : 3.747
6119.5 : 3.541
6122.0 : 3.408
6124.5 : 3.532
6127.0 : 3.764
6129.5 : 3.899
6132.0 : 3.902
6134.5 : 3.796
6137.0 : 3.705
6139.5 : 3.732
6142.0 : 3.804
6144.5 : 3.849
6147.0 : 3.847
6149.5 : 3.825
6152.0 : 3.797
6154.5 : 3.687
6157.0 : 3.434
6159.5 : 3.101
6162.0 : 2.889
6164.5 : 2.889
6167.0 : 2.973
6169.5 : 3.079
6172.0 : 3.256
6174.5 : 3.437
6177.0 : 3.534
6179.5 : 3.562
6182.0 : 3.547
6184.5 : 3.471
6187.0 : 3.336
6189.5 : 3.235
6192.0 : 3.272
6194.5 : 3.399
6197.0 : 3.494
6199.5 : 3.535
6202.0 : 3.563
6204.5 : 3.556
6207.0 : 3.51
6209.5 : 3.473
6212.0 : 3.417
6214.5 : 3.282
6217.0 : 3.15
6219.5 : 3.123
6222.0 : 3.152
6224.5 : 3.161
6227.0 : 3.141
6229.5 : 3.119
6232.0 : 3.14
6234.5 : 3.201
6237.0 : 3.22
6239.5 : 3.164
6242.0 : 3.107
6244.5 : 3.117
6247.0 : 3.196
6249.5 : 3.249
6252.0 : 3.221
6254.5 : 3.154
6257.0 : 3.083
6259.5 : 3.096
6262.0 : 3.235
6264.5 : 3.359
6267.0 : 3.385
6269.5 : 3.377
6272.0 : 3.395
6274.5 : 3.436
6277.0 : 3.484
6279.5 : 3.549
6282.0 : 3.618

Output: 0.00 mag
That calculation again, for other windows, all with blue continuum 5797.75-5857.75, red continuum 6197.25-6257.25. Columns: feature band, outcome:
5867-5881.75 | 0.023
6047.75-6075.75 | -0.127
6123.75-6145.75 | -0.145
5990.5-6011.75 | -0.070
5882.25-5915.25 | 0.331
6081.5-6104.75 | -0.095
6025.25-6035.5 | -0.129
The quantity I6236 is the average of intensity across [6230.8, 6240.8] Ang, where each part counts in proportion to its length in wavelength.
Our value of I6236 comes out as 3.18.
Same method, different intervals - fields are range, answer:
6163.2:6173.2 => 3.05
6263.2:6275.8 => 3.39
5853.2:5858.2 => 3.38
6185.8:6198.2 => 3.35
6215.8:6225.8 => 3.15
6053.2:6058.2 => 3.73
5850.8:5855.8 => 3.43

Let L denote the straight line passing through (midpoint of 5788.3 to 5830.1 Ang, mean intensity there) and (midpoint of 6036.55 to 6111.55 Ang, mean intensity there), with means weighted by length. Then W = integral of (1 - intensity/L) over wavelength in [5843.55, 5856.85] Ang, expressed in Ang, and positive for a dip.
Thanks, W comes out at 0.4 Ang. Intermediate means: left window 3.49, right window 3.74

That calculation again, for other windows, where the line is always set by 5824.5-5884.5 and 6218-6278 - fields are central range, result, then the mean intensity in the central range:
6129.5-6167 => -3.5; 3.58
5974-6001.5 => -2.0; 3.6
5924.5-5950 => -0.9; 3.5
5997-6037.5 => -3.8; 3.66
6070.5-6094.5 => -3.3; 3.77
